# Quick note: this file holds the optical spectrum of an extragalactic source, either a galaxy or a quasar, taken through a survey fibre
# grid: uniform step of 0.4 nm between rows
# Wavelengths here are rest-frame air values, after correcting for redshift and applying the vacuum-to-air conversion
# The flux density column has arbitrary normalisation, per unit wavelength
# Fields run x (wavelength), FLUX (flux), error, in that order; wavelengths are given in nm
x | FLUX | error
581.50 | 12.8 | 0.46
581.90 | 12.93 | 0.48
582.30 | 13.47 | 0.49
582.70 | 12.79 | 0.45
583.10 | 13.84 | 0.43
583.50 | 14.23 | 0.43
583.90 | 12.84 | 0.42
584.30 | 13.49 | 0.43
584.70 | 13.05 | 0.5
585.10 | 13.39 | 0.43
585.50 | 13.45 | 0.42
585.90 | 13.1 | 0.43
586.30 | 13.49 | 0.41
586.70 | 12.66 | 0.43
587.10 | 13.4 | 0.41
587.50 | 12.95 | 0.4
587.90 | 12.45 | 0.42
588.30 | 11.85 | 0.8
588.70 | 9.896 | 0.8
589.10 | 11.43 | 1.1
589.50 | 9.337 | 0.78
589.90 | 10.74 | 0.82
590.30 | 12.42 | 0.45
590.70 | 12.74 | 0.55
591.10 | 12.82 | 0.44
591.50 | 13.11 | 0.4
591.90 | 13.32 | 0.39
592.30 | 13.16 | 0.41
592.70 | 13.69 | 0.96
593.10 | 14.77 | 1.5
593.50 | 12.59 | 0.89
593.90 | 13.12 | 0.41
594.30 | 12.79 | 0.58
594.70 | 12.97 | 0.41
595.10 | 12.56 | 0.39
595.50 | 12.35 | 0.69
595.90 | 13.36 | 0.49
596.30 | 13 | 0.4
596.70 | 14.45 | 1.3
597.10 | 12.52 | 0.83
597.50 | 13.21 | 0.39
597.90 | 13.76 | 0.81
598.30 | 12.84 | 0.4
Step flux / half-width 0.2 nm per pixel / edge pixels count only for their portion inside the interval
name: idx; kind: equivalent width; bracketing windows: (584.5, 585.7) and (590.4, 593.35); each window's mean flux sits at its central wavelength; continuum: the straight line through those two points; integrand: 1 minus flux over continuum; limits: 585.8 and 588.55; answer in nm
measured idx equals 0.11 nm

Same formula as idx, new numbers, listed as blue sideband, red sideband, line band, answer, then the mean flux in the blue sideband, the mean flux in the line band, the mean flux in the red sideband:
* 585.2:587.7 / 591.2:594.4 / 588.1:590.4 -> 0.41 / 13.2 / 10.9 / 13.3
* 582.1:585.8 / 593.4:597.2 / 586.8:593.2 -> 0.40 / 13.4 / 12.3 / 13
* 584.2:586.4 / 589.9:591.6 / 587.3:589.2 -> 0.17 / 13.3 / 11.7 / 12.5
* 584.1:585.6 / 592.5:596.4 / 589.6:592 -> 0.15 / 13.3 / 12.4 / 13.1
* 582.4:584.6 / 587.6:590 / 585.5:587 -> -0.12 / 13.4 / 13.2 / 11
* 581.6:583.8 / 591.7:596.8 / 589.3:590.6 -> 0.23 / 13.4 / 11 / 13.2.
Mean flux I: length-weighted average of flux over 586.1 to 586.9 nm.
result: 13.1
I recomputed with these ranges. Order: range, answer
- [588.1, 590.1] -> 10.7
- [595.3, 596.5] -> 12.9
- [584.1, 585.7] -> 13.3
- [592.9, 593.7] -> 13.7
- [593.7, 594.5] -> 13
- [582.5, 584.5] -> 13.4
